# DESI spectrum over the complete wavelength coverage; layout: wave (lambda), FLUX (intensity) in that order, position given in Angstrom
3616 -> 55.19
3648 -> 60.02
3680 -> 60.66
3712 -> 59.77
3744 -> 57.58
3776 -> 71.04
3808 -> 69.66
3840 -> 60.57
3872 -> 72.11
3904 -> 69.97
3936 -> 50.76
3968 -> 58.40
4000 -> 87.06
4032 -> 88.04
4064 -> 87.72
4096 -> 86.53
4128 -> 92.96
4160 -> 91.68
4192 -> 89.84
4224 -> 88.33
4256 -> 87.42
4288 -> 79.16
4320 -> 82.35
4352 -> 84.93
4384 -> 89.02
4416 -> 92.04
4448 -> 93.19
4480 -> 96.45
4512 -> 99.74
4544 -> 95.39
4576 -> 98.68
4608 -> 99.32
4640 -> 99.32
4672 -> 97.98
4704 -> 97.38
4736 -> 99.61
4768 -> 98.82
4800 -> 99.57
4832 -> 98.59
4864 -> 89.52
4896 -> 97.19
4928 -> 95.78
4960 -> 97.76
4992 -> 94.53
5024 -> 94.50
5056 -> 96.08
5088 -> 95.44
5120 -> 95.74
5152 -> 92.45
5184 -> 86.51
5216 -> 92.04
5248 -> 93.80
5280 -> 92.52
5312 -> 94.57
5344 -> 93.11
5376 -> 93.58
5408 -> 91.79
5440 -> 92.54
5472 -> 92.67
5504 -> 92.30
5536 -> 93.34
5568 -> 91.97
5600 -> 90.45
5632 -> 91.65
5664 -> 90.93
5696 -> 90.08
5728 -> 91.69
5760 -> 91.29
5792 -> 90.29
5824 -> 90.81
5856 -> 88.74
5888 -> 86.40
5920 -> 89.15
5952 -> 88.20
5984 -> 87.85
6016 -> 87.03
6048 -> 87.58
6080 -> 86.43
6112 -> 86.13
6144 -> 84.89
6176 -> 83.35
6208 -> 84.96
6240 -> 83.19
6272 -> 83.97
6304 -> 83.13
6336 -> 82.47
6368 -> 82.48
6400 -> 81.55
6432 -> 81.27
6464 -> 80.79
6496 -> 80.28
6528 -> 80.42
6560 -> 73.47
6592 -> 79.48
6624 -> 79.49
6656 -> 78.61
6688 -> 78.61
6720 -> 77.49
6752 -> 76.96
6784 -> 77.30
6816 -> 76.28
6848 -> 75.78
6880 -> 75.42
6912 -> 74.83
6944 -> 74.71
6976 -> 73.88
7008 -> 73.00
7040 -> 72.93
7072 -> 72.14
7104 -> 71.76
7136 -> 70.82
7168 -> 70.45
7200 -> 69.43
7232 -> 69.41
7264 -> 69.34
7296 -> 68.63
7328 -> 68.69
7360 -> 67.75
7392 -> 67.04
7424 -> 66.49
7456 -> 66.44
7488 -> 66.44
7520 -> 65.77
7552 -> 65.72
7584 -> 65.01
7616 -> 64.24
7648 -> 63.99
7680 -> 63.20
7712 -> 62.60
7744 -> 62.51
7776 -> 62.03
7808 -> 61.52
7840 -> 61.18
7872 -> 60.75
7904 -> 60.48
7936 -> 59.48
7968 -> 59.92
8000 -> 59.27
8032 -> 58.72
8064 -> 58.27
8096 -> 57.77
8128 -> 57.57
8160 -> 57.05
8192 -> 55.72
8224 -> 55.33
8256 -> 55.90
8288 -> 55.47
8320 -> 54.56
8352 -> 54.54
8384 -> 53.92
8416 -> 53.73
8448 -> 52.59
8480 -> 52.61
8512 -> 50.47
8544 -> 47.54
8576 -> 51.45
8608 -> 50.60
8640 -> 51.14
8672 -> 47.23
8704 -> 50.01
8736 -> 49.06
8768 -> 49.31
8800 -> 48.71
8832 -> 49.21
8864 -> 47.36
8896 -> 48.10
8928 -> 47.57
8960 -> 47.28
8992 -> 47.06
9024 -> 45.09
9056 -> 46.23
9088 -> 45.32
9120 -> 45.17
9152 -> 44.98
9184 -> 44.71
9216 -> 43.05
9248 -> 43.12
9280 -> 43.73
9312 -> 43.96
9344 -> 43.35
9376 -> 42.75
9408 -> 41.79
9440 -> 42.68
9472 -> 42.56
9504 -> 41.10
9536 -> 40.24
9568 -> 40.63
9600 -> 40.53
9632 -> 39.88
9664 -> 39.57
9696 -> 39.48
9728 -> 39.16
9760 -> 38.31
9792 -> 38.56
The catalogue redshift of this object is 0.000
